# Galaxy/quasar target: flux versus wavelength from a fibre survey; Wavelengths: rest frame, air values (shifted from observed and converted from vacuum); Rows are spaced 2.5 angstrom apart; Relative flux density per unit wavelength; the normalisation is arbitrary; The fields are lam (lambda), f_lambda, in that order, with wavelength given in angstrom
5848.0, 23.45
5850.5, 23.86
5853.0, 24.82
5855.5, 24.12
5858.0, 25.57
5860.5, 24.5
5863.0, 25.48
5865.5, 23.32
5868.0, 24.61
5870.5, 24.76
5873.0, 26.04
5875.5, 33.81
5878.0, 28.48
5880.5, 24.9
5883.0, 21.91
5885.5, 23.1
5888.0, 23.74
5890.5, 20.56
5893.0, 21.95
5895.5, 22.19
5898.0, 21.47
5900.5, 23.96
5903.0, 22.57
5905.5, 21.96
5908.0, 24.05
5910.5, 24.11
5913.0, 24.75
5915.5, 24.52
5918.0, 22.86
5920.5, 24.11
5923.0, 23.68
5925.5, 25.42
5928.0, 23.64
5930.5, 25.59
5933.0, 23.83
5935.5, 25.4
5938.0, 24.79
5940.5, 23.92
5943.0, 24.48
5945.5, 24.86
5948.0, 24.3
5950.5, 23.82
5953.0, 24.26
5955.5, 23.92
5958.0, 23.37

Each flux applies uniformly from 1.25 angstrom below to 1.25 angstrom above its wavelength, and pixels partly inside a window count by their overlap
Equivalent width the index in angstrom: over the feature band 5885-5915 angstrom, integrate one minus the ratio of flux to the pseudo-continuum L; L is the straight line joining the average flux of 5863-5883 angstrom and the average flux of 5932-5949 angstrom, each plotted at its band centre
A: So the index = 3.08 angstrom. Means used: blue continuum 26.2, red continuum 24.5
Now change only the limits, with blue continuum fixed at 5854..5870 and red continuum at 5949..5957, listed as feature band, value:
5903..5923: 0.48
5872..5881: -1.52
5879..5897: 1.29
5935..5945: -0.22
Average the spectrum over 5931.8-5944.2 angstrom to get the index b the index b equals 24.5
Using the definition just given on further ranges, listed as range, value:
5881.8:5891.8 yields 22.3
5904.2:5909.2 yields 23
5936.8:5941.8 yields 24.4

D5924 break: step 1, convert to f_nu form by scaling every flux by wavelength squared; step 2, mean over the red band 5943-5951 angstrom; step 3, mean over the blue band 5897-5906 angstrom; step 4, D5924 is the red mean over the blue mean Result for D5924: 1.10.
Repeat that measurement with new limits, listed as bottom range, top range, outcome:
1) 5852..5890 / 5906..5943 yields 0.98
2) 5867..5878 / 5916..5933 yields 0.90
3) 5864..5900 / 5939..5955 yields 1.02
